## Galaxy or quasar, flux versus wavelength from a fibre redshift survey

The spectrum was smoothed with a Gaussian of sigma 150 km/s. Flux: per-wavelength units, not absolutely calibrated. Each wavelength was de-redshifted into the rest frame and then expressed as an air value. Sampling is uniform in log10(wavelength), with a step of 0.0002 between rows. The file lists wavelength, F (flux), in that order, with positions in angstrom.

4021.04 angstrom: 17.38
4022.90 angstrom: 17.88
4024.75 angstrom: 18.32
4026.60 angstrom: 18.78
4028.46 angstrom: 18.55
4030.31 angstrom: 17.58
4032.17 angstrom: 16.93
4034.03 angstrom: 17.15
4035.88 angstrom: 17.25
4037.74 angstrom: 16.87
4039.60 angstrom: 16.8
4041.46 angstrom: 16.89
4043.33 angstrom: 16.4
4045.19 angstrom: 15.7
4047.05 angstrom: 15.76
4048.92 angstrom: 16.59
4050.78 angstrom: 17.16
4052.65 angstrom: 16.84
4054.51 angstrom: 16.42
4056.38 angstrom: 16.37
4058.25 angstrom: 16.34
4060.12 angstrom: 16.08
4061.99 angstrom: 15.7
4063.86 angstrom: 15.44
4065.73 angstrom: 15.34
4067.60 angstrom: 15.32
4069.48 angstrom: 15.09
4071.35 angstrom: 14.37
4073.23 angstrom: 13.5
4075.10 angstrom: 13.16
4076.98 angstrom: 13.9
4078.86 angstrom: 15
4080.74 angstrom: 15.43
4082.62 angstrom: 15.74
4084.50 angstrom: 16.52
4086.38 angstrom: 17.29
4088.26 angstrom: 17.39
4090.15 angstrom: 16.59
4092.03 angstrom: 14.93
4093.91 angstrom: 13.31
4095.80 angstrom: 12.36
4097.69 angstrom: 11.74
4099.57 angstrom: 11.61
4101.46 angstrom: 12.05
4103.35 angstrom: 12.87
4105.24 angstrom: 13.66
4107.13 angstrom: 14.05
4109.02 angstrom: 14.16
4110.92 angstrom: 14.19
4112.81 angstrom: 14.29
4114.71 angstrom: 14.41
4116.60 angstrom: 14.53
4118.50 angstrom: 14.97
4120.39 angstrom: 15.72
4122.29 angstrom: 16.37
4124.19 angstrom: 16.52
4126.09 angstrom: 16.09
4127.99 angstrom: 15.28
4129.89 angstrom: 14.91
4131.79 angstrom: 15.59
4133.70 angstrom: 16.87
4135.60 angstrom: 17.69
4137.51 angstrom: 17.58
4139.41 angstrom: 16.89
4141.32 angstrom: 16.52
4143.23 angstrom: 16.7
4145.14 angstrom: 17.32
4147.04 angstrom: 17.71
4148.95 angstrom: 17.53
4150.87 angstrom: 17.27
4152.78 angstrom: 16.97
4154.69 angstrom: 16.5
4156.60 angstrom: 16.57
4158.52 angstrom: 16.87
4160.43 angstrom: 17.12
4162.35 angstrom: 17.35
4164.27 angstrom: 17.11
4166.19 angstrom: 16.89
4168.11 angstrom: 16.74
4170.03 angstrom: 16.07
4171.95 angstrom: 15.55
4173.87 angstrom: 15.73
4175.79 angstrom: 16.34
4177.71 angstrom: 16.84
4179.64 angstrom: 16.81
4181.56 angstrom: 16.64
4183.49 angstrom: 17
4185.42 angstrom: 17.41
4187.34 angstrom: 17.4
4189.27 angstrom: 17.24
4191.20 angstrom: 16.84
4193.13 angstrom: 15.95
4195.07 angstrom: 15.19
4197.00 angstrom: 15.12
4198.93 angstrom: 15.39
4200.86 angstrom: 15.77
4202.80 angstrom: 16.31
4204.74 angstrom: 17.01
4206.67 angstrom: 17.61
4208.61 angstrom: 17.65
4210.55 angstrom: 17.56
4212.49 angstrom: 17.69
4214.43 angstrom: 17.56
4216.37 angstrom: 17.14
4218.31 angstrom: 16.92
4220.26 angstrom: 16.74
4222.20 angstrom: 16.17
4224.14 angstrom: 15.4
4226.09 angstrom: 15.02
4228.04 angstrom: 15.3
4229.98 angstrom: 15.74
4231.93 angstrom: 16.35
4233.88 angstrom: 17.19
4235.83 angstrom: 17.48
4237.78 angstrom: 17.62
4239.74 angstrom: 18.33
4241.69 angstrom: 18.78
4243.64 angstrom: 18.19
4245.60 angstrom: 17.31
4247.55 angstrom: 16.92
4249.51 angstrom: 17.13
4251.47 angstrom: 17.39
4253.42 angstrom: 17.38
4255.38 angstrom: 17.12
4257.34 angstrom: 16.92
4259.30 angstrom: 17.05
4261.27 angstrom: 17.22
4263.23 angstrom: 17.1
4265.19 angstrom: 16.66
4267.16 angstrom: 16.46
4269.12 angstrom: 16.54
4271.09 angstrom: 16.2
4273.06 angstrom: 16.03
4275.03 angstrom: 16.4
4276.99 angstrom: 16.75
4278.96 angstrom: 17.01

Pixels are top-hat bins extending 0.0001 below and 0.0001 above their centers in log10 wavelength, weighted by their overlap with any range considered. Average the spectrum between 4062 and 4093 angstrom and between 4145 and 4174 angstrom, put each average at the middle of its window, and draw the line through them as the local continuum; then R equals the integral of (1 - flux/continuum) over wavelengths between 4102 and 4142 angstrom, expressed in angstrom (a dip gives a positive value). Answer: 2.0 angstrom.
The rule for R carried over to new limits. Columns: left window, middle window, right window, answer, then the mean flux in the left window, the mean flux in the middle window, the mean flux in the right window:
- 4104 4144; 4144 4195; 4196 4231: -2.56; 15.5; 16.8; 16.5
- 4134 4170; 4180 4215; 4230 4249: 1.08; 17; 16.7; 17.5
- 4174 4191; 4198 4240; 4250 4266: 0.75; 16.9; 16.7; 17.1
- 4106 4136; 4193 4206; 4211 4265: 0.47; 15.3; 15.9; 17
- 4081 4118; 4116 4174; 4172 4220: -4.08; 14.3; 16.5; 16.7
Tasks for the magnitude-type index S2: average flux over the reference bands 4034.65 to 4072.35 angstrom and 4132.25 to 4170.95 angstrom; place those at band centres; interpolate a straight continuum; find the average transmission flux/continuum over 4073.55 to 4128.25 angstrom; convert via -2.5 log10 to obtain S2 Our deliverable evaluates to 0.136 mag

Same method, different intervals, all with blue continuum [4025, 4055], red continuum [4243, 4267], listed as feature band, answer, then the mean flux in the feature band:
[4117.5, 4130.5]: 0.09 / 15.7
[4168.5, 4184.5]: 0.05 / 16.4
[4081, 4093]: 0.05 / 16.4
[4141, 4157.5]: 0.00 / 17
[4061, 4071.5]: 0.12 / 15.3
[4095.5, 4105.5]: 0.36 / 12.3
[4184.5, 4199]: 0.05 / 16.4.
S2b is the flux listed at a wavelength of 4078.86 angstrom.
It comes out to 15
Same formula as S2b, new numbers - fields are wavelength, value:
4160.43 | 17.12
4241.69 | 18.78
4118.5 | 14.97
